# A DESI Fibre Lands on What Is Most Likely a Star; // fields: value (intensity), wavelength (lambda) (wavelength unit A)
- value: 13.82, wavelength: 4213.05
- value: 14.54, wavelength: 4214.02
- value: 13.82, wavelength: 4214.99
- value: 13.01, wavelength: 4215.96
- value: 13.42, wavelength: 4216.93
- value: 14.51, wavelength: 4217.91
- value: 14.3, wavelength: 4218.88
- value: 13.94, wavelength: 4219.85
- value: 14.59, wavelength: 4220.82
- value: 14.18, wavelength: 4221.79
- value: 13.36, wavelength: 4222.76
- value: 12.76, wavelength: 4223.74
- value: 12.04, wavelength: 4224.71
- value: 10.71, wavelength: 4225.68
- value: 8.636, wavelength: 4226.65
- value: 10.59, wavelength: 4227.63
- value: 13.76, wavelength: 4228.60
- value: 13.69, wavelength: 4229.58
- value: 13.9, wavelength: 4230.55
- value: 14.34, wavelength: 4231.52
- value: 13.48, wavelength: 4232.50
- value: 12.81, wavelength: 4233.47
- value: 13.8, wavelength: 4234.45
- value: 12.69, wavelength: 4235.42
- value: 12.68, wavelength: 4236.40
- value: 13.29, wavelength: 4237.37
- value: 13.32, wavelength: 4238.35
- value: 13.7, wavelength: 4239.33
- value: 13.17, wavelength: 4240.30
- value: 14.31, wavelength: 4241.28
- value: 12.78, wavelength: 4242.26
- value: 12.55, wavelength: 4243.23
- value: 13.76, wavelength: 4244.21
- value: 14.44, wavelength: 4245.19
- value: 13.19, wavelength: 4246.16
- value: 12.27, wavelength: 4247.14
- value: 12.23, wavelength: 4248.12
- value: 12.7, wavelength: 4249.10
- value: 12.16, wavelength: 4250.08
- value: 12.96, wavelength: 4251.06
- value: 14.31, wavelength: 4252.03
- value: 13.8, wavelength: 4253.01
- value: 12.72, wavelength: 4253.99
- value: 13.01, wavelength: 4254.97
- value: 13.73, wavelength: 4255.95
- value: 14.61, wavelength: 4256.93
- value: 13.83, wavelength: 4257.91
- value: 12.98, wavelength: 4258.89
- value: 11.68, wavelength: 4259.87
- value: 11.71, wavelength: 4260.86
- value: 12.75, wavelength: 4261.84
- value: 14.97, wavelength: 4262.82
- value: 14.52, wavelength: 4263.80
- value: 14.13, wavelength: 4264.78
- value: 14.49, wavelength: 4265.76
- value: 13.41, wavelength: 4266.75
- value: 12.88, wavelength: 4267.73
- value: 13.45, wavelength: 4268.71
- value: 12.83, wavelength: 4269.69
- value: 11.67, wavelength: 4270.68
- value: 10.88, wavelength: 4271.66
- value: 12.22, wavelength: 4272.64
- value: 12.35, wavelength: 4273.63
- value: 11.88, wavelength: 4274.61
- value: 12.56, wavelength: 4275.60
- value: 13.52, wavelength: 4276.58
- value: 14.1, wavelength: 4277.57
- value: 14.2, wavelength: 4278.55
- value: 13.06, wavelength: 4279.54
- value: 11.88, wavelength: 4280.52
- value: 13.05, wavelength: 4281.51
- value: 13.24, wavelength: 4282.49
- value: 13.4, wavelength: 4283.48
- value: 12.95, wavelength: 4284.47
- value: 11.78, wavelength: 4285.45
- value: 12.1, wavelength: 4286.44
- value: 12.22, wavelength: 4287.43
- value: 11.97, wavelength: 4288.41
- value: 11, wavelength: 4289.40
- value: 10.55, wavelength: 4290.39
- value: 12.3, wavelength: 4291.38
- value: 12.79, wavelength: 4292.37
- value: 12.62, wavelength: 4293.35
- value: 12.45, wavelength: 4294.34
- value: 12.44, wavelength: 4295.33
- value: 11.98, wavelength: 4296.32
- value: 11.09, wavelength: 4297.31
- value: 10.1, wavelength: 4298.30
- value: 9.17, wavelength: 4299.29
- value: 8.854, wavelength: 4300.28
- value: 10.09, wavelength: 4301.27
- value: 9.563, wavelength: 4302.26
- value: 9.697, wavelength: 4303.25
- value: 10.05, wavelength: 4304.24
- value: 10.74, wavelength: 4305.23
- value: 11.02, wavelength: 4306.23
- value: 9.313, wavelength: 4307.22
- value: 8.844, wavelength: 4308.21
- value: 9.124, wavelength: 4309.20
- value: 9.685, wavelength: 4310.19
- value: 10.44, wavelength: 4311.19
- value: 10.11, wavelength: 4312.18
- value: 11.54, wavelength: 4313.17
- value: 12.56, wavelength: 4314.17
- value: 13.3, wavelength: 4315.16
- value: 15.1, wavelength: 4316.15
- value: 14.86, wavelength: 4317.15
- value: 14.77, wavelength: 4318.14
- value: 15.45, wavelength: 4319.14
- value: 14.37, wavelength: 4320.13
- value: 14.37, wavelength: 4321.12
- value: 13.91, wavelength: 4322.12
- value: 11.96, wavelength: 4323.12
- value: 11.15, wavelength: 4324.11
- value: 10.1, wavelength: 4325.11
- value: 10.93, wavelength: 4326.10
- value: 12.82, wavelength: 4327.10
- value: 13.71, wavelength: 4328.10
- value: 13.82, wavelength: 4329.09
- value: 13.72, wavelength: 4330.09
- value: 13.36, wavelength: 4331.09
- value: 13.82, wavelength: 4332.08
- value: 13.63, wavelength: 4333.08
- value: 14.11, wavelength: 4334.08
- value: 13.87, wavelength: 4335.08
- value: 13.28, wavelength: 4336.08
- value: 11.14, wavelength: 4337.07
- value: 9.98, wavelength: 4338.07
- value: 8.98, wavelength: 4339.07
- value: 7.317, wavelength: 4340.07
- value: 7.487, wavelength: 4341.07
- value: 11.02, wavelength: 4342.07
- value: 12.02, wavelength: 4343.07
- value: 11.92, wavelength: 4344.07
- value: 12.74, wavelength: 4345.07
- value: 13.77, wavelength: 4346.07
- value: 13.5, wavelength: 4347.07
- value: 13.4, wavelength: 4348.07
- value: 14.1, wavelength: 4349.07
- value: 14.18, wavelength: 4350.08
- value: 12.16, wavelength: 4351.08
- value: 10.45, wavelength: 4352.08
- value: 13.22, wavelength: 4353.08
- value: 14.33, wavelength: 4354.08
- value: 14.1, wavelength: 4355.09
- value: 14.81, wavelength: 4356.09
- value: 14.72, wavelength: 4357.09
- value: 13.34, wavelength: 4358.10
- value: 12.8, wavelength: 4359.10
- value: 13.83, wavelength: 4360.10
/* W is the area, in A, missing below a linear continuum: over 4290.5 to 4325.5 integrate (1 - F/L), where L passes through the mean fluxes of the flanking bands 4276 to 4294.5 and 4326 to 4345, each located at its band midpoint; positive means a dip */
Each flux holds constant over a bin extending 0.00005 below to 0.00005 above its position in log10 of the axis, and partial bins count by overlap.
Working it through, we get 2.0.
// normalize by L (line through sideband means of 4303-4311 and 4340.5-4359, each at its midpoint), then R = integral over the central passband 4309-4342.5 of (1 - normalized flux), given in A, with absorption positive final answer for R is -3.6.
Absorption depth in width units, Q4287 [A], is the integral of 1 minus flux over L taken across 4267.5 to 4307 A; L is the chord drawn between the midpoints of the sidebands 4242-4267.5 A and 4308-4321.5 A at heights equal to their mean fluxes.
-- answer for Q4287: 3.2 A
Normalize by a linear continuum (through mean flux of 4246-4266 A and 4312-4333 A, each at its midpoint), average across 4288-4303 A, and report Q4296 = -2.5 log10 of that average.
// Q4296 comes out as 0.189 mag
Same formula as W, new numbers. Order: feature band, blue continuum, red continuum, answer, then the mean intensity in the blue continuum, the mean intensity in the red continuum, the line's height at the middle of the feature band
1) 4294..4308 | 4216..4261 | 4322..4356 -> 2.48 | 13.1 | 12.4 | 12.7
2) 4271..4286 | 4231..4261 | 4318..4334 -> 0.56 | 13.2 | 13.2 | 13.2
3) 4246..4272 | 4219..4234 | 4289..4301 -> -2.16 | 12.9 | 11.3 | 12.1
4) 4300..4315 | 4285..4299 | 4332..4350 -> 2.09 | 11.8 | 12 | 11.8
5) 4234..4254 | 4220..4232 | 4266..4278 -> -0.74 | 12.8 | 12.7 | 12.7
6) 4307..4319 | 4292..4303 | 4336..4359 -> -0.44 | 11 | 12.3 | 11.4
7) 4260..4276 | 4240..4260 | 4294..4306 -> -0.84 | 13.2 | 10.5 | 12.2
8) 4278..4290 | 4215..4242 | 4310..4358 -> 0.31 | 13.2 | 12.6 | 12.9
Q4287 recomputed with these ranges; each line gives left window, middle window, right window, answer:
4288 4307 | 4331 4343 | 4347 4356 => 1.1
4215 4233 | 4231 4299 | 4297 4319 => -4.6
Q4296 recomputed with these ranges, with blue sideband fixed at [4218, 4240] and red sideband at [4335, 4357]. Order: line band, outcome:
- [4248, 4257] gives -0.027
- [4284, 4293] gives 0.056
